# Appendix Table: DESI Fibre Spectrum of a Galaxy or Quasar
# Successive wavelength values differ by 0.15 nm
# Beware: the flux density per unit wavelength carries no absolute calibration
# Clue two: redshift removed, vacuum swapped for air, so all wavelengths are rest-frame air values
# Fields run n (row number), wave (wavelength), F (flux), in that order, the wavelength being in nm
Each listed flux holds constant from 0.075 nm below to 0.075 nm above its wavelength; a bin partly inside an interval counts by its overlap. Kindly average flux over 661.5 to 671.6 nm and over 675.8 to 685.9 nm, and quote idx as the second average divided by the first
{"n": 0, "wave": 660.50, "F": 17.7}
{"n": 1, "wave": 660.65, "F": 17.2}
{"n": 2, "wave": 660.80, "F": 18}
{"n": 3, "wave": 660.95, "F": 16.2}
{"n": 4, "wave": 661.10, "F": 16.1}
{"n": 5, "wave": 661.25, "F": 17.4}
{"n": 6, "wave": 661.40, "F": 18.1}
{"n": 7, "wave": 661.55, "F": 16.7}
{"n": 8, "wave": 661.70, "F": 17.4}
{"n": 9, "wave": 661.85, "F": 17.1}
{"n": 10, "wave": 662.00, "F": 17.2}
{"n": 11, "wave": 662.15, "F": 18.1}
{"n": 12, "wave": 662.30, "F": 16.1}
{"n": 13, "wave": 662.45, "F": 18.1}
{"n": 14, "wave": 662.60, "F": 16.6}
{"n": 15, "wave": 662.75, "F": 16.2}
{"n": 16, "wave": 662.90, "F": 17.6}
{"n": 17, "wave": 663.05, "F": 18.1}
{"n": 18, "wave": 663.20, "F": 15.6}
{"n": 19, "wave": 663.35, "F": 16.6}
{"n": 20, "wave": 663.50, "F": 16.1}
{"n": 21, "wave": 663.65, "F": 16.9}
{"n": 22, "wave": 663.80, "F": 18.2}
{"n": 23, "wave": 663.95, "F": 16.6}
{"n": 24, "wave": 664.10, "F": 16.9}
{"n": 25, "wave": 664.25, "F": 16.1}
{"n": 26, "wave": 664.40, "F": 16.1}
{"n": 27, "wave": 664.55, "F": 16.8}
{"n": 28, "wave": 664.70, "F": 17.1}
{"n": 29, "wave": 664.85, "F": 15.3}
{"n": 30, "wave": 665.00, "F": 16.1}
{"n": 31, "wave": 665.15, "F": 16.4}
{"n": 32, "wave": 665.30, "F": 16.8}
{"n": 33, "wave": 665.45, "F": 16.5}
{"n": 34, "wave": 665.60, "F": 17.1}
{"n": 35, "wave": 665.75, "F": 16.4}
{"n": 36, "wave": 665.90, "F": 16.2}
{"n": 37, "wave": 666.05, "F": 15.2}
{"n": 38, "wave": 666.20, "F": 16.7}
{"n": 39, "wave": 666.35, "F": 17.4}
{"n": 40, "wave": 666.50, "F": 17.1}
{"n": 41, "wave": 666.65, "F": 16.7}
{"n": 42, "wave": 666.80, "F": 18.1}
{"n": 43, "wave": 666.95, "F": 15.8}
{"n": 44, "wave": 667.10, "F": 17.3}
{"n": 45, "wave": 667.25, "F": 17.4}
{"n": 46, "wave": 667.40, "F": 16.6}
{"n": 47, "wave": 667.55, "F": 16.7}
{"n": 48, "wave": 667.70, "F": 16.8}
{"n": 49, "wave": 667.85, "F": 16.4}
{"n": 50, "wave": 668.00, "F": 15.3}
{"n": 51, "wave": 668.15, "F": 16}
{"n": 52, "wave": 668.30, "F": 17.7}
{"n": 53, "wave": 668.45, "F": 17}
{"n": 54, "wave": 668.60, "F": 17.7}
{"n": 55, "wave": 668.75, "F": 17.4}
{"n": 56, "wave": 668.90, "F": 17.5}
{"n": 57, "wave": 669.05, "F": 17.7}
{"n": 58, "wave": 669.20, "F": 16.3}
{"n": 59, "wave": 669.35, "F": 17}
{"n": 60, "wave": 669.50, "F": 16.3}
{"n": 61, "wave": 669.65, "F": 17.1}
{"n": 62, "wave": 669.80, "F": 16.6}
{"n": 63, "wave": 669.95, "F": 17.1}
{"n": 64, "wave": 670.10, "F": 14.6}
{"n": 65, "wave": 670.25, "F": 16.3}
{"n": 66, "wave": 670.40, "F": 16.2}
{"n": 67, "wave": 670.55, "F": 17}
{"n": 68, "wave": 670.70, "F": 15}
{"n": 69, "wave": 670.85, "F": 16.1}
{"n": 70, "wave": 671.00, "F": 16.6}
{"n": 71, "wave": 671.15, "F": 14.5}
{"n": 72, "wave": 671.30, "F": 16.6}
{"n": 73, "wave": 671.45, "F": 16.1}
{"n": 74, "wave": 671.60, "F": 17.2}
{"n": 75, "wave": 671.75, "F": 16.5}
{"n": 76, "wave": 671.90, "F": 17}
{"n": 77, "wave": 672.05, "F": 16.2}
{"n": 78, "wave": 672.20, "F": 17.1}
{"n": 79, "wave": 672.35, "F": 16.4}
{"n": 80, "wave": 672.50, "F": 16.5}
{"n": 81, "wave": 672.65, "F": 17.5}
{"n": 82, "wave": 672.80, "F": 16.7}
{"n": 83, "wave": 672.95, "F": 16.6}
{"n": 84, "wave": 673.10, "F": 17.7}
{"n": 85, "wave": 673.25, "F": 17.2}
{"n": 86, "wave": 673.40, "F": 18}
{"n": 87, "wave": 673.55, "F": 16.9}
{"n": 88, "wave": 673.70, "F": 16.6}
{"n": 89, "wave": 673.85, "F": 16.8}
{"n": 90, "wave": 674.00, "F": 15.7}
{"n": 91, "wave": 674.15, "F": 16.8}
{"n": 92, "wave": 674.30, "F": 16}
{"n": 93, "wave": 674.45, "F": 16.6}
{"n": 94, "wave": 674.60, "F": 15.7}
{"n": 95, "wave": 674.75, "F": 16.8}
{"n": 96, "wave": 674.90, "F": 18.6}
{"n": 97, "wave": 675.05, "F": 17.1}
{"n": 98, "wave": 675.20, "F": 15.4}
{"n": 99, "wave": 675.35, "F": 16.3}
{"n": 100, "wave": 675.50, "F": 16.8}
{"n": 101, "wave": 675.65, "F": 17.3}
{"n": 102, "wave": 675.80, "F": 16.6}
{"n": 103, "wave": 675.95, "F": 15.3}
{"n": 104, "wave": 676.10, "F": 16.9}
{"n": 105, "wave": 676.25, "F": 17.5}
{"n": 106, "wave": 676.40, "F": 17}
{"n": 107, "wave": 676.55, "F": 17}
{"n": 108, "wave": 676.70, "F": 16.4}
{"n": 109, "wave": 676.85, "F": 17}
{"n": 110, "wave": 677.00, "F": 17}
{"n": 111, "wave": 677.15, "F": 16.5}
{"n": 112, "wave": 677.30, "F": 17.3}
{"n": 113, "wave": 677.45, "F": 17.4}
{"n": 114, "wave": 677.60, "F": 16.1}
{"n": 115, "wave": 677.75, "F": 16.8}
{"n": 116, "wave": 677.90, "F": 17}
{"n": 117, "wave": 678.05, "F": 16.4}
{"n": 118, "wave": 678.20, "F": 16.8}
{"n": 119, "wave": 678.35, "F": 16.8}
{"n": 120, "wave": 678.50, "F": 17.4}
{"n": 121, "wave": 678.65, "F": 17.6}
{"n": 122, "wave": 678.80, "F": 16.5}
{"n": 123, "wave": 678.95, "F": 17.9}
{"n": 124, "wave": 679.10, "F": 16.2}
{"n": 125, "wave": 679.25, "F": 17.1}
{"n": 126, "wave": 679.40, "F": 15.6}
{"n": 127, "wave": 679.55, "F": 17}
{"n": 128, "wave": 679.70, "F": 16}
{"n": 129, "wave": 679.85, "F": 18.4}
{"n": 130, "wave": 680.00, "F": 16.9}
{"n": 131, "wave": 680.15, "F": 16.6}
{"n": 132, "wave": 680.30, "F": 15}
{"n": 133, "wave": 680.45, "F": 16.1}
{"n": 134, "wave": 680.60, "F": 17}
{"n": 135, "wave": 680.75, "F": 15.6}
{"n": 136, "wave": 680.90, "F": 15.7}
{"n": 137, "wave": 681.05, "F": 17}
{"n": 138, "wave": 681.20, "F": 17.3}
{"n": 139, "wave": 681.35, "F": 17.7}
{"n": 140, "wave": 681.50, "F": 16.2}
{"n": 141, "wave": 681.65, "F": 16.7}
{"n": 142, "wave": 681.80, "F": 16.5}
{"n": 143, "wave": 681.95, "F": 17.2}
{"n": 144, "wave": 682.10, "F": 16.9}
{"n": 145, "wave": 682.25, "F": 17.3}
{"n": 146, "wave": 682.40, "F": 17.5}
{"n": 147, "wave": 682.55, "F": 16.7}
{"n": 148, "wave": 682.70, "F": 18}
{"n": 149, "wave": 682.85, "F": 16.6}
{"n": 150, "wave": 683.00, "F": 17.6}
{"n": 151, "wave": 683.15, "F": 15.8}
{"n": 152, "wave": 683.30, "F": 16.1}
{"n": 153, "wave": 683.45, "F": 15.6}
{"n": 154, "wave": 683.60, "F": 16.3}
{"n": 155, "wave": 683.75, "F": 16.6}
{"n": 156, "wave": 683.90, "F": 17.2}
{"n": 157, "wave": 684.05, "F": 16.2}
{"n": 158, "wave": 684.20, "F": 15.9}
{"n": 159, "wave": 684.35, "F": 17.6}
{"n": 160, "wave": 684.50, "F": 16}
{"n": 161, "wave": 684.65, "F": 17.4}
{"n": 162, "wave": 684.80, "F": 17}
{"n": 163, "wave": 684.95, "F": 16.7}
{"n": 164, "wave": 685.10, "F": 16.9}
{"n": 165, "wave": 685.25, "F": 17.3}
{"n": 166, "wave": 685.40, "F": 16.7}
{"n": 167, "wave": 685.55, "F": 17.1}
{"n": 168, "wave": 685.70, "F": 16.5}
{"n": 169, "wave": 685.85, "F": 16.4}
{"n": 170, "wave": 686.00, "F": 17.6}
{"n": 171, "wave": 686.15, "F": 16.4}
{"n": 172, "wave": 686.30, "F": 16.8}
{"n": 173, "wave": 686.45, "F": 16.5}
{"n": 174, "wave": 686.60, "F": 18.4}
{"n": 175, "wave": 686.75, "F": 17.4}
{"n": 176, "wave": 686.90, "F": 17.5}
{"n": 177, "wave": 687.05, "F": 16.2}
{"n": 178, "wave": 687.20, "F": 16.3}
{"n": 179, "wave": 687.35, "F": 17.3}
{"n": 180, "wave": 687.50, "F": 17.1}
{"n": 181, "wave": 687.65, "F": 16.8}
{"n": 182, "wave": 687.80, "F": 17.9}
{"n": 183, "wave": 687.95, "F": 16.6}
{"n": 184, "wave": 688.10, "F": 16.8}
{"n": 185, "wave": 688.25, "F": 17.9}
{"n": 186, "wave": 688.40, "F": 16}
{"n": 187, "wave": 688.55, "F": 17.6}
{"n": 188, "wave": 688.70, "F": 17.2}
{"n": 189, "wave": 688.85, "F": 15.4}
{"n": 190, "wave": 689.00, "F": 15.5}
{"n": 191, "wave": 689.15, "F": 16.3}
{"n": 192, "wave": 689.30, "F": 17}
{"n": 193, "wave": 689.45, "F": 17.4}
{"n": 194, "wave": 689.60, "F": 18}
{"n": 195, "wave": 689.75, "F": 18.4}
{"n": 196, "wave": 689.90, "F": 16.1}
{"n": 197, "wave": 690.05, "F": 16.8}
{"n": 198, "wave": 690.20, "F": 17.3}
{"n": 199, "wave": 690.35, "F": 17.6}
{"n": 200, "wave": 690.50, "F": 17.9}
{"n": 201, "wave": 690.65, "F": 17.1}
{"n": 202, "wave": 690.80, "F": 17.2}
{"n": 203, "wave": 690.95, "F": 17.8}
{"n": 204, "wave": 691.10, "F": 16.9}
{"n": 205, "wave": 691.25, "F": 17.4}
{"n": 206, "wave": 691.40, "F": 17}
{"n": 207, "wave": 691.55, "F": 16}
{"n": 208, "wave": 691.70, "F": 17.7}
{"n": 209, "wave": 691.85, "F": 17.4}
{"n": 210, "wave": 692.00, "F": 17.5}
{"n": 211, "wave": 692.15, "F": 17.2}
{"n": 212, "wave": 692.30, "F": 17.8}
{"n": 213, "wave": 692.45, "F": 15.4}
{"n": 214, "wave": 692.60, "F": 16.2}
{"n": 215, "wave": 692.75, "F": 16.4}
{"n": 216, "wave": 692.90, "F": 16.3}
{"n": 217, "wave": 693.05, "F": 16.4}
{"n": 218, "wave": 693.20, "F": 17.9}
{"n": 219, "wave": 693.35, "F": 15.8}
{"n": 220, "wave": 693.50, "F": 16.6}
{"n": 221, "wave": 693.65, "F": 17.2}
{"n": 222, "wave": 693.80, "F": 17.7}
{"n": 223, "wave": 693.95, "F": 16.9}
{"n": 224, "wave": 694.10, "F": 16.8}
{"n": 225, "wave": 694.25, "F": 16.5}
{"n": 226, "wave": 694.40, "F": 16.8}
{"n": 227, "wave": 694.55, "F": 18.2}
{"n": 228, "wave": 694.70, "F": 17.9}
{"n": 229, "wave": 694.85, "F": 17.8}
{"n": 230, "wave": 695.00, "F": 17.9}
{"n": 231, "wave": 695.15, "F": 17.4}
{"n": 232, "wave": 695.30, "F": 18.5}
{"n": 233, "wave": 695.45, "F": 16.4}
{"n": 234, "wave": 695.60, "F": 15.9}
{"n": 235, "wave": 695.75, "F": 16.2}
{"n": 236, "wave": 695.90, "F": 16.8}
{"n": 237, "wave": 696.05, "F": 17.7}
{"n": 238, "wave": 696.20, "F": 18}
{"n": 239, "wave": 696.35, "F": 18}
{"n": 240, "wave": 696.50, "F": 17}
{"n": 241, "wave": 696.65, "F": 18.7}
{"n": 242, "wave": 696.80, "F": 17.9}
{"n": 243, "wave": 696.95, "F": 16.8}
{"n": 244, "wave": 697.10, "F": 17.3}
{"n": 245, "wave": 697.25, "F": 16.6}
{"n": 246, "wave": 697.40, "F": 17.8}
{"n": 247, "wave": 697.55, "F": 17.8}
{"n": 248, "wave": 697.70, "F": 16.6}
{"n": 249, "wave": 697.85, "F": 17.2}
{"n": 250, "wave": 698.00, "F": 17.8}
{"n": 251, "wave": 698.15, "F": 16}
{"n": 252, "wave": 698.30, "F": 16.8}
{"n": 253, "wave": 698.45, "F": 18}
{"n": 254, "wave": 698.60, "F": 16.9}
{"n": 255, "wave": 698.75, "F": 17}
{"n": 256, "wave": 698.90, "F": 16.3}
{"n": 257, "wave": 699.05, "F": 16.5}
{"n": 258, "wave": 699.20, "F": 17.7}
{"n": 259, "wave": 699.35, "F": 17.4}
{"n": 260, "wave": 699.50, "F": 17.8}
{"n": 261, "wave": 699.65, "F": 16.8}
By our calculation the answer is 1.00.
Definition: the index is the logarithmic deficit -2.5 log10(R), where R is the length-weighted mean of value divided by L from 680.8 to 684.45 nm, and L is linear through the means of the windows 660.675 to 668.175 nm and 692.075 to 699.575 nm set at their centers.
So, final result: 0.02 mag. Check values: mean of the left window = 16.8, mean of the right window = 17.1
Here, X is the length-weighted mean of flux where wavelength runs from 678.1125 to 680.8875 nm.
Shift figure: 16.7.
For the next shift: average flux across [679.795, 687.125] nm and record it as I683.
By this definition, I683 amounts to 16.8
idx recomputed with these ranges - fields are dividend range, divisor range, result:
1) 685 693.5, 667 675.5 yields 1.02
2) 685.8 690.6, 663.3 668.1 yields 1.02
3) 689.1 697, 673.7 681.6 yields 1.03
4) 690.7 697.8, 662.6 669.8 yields 1.02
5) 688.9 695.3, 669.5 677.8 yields 1.03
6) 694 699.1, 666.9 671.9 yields 1.04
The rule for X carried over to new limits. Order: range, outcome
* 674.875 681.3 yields 16.7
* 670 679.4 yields 16.7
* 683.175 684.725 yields 16.5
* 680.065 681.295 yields 16.3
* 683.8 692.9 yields 17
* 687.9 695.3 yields 17.1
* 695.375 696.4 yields 17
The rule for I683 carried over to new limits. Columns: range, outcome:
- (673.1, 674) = 17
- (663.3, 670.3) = 16.7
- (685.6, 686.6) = 16.8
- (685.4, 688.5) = 17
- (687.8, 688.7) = 17.1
